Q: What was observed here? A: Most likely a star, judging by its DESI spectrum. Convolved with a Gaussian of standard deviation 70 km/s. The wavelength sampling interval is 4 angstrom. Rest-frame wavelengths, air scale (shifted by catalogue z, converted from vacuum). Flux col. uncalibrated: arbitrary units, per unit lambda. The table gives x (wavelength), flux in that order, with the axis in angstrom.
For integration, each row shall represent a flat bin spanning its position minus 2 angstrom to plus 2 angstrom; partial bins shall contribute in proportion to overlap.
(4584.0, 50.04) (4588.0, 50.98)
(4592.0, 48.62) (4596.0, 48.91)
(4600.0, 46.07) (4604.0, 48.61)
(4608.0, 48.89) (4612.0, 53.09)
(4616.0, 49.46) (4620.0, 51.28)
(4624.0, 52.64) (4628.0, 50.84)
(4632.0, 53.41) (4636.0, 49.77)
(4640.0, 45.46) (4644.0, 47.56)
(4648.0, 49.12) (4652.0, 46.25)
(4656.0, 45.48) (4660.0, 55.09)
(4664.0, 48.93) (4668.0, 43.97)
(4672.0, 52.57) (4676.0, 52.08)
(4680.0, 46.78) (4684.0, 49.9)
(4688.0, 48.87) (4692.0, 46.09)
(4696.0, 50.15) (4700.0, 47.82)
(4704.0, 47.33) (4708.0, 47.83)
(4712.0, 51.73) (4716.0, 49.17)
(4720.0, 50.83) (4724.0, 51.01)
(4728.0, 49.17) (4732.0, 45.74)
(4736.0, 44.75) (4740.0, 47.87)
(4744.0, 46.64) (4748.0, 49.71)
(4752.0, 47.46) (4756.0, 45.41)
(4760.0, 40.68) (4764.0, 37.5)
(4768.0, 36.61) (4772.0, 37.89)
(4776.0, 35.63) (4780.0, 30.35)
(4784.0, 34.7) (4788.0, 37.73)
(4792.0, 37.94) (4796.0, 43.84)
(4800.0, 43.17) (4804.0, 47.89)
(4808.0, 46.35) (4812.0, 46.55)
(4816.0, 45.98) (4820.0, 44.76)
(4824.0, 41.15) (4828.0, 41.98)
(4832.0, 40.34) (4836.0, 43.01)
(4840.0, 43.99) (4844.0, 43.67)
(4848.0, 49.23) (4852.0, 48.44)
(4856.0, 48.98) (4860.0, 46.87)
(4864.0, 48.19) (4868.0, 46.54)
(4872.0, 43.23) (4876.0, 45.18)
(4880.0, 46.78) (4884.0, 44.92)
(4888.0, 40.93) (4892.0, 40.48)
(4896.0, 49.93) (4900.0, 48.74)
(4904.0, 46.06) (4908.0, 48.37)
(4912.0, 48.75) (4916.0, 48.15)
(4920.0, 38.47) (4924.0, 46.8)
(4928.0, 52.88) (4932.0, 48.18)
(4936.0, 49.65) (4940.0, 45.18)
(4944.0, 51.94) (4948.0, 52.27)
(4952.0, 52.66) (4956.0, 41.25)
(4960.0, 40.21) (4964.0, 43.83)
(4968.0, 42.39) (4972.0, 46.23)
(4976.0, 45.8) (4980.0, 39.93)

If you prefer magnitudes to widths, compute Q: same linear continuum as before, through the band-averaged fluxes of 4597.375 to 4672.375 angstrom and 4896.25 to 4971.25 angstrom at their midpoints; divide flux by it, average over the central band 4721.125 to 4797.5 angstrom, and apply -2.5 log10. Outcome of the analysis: 0.148 mag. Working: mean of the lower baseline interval 49.3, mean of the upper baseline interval 47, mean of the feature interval 42.2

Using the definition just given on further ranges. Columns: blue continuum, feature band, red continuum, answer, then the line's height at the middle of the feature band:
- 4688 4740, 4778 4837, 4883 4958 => 0.15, 47.9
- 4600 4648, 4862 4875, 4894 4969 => 0.04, 47.8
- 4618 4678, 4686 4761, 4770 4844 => -0.05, 45.7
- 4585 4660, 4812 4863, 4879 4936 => 0.05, 47.2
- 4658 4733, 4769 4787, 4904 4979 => 0.35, 48.4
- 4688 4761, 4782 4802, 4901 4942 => 0.20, 47.7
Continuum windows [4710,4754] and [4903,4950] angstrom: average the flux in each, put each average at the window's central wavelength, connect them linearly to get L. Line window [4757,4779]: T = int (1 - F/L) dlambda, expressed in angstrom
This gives 4.9 angstrom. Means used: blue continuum 48.6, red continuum 48.1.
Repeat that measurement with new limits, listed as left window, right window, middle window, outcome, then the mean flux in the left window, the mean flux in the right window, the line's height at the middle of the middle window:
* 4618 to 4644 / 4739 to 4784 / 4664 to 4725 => -4.40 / 50.3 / 41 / 45.8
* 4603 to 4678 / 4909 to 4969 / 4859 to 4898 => 1.84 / 49.7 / 46.9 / 47.5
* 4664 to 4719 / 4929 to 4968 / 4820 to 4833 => 1.67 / 48.8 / 47.1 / 47.9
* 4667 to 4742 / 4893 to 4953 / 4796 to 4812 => 0.95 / 48.7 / 48.3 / 48.5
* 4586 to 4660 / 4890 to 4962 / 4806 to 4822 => 0.71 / 49.4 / 47.2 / 48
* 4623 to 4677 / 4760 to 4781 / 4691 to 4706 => -1.30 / 49.4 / 36.3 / 44.1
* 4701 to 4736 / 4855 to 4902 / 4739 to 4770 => 2.77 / 48.8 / 45.8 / 48.1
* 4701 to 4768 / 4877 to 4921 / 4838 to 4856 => -0.22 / 46.8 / 45.8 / 46.1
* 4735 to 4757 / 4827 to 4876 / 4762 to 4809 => 7.59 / 47.1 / 45.4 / 46.5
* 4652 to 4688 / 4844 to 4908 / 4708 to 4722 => -0.48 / 49.2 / 46.3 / 48.5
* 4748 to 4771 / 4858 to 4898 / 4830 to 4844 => 0.50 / 42.1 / 45.3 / 44.2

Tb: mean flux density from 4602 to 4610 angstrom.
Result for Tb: 48.8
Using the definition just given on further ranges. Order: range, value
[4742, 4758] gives 47.3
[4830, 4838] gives 41.7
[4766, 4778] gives 36.7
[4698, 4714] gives 48.7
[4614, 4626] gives 51.1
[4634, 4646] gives 47.6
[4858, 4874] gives 46.2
